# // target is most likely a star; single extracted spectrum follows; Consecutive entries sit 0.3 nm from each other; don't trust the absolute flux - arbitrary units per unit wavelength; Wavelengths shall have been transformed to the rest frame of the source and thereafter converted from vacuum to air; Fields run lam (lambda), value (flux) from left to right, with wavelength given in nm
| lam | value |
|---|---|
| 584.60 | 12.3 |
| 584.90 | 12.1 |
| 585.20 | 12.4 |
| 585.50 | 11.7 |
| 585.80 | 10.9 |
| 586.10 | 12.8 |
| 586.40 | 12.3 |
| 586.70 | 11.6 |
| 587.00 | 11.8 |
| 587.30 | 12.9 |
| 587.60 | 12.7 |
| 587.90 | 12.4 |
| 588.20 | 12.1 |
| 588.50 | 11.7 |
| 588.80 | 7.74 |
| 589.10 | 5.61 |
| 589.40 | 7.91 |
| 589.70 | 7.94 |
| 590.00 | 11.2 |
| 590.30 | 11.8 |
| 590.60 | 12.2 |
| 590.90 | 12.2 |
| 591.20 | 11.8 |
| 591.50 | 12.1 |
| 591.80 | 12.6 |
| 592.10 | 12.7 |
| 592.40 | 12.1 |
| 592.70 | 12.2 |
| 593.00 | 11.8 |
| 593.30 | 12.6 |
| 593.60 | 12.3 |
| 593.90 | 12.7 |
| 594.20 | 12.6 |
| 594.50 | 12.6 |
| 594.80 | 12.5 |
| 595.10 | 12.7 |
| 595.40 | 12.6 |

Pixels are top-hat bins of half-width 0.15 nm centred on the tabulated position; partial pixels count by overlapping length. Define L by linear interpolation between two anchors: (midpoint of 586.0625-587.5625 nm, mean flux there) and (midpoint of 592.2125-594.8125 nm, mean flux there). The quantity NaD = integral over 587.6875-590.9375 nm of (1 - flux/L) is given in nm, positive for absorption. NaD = 0.55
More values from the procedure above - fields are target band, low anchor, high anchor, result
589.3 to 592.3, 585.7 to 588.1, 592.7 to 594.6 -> 0.25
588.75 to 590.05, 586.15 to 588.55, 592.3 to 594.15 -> 0.47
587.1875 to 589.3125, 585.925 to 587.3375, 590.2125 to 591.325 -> 0.27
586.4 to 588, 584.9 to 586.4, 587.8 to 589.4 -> -0.23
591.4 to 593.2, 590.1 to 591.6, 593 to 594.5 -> 0.00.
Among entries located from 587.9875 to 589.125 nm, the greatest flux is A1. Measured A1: 12.1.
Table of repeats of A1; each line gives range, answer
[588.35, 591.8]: 12.6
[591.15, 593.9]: 12.7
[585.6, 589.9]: 12.9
